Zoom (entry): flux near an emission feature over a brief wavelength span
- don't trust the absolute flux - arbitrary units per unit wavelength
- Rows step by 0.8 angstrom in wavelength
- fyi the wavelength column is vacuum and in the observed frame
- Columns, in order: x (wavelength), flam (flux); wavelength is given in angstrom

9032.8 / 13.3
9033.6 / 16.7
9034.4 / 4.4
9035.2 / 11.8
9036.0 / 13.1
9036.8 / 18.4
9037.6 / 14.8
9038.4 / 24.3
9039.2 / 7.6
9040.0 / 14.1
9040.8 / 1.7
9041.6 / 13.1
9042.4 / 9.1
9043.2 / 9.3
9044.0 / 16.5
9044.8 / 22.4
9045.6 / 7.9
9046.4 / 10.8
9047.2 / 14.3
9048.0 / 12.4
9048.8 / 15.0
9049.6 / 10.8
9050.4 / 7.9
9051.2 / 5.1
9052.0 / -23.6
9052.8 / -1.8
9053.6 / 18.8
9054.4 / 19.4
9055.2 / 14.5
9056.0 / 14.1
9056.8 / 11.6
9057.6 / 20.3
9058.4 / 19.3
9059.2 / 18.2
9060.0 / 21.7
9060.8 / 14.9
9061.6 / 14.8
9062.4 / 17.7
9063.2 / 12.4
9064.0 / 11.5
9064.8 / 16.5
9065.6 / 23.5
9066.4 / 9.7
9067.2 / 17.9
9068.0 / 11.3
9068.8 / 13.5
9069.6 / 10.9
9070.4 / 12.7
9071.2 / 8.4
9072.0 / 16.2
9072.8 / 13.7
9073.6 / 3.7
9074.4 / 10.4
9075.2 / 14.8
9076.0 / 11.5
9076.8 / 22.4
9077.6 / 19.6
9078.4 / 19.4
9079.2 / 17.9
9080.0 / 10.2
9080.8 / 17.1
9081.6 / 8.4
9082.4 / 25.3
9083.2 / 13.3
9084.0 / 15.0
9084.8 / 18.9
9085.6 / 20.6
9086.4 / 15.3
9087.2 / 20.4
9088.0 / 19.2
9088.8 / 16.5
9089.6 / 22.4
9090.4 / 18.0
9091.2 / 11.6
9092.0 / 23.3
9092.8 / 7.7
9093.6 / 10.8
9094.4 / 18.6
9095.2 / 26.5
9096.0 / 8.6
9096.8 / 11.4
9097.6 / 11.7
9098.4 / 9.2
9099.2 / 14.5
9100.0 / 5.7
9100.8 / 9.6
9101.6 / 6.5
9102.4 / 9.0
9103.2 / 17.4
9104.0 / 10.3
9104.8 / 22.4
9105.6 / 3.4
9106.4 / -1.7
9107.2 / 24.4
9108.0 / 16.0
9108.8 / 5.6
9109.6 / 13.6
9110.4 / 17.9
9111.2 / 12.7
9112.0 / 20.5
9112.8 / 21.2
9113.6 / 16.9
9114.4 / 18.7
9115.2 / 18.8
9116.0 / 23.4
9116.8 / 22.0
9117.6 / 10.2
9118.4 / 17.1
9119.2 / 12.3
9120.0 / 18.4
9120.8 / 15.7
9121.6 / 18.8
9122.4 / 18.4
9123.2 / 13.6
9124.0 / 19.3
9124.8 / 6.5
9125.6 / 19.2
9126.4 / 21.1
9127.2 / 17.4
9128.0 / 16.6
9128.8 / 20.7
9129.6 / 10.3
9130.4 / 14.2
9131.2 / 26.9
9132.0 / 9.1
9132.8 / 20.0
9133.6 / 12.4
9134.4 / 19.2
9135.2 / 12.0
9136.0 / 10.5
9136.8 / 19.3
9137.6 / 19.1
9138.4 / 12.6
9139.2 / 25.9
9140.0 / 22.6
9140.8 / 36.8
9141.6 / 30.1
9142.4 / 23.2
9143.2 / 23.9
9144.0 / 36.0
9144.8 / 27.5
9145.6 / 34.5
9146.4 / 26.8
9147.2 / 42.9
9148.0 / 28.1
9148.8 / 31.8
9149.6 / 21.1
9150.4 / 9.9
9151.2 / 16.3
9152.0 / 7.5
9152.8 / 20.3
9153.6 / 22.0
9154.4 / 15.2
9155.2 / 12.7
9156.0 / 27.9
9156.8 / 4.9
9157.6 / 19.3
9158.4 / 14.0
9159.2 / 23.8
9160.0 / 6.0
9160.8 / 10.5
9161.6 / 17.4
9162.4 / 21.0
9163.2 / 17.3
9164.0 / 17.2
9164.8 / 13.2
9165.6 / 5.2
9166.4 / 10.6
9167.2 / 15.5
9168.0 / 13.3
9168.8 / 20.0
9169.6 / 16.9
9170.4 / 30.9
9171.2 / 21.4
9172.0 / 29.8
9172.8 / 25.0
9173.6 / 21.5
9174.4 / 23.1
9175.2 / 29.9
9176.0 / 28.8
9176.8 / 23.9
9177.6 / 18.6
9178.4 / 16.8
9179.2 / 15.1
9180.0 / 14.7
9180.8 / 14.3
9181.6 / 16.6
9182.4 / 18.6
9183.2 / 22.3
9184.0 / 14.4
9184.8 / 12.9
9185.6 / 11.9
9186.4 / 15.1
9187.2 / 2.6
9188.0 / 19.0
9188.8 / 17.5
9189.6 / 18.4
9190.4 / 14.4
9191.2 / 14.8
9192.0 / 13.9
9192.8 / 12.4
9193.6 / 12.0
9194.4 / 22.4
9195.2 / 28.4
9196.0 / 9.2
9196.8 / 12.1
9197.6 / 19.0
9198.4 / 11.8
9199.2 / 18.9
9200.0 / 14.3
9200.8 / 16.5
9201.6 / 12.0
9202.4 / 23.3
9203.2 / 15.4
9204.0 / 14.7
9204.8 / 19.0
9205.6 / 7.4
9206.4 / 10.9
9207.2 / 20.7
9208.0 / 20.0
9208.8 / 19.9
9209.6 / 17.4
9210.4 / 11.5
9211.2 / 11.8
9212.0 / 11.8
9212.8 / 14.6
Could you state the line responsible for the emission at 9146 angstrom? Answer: H-alpha 6563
